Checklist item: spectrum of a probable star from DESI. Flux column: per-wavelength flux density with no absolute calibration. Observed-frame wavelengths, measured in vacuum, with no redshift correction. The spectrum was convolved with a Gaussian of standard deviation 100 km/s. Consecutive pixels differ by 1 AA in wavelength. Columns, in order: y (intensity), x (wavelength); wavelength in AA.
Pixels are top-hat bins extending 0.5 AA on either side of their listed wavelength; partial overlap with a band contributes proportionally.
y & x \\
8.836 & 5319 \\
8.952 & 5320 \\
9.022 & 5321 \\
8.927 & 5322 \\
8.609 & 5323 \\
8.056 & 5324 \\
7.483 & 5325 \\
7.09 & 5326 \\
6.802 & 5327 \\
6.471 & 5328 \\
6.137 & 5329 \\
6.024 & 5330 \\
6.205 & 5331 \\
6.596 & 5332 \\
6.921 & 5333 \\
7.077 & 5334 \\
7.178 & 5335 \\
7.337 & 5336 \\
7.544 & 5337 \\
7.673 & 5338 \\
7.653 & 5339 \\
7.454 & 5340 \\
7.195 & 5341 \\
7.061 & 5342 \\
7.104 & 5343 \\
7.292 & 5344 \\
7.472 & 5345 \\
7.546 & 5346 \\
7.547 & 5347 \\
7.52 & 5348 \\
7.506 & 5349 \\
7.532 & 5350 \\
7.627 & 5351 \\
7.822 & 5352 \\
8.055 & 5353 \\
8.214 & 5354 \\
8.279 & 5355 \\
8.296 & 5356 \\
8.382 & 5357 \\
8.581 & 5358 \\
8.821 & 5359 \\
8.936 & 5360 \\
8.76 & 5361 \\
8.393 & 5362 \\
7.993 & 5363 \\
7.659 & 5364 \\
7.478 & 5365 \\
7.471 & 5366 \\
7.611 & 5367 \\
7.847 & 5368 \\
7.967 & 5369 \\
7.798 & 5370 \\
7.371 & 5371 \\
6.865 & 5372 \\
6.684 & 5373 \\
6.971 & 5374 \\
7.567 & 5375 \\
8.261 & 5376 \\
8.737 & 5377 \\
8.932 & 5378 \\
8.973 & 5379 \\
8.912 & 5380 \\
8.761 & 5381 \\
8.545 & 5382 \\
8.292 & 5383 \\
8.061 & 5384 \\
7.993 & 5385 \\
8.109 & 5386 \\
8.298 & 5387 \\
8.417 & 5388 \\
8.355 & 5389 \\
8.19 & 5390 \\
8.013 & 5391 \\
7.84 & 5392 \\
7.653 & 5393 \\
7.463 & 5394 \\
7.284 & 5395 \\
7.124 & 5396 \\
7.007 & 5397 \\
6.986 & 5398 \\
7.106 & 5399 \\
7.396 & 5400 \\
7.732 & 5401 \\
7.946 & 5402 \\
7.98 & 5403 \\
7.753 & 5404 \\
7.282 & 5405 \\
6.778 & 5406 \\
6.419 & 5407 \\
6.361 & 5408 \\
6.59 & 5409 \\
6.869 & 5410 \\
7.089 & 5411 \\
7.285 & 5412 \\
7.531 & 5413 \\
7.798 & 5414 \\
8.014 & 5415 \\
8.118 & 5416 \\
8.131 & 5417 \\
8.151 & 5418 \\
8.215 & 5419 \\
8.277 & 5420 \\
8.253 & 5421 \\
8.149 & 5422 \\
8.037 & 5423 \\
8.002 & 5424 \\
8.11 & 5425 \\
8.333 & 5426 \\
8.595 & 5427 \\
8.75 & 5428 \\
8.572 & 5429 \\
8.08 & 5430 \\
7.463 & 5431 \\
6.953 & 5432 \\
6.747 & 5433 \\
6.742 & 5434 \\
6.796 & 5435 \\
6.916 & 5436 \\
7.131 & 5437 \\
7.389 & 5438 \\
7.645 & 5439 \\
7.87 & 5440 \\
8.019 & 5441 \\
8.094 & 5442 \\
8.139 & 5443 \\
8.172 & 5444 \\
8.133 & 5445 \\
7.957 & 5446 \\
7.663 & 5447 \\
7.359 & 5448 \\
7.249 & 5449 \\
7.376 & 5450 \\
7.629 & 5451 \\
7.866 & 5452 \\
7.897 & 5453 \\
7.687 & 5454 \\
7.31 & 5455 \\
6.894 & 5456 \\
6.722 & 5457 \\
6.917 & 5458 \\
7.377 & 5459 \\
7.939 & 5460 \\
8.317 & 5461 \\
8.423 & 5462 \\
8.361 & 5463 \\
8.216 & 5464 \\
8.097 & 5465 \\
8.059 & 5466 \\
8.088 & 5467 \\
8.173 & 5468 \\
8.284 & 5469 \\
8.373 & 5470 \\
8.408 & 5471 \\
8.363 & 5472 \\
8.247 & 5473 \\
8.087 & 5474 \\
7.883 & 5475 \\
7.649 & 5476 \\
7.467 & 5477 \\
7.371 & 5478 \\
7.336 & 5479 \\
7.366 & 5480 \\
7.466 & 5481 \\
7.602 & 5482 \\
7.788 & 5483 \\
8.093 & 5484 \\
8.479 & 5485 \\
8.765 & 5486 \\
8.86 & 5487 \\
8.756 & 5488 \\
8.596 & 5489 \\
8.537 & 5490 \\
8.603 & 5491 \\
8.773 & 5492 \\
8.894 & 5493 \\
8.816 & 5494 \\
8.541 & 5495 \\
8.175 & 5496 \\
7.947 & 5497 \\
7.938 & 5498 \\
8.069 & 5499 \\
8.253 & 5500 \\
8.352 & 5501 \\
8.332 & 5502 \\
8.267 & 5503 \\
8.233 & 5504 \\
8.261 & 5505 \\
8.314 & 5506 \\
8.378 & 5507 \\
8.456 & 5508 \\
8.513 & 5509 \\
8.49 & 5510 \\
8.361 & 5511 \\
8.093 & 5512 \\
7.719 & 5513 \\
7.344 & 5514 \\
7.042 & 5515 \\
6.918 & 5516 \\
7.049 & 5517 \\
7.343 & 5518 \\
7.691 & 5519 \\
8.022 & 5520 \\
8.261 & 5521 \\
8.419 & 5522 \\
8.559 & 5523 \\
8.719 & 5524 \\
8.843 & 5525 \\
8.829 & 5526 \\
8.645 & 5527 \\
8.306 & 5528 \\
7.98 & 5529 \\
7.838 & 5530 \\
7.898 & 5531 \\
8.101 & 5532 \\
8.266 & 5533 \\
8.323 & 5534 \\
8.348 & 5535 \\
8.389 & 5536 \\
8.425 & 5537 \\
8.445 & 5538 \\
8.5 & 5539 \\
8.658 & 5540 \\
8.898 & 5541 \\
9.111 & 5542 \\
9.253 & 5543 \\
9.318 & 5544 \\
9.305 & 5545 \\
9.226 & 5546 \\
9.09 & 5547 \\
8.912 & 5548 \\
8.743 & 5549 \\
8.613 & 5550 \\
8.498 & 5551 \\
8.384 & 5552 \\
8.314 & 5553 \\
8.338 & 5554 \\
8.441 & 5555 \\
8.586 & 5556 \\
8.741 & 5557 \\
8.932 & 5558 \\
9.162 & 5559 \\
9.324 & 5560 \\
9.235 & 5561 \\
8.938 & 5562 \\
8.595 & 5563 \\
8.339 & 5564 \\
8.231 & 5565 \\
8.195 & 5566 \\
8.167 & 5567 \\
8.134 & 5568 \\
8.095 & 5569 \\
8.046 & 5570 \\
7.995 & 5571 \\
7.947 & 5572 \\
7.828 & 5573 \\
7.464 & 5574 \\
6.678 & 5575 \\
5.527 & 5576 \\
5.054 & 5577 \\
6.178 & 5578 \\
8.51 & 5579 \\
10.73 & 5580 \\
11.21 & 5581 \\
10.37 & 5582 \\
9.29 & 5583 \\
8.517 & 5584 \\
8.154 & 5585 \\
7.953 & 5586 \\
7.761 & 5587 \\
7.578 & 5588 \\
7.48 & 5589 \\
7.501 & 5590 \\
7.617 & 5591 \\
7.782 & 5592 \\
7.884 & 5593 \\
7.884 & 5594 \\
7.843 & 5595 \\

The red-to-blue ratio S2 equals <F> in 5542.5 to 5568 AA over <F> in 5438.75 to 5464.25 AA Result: 1.1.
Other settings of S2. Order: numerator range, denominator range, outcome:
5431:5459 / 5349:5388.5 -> 0.92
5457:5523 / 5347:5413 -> 1.04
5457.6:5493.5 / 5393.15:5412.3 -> 1.13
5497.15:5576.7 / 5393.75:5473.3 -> 1.08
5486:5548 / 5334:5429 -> 1.07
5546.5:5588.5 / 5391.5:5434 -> 1.10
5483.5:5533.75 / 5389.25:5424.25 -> 1.09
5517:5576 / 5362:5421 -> 1.09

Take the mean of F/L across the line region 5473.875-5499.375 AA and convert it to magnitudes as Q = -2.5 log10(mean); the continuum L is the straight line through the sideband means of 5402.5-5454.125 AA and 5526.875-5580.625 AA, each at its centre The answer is -0.02 mag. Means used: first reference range 7.66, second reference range 8.36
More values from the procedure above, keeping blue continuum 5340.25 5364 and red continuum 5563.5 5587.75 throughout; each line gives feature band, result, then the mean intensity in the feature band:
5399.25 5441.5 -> 0.047 mag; 7.62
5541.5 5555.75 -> -0.097 mag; 8.82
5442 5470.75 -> 0.023 mag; 7.82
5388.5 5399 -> 0.051 mag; 7.57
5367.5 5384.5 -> -0.015 mag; 8.03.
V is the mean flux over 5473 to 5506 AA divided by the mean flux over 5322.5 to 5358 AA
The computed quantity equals 1.10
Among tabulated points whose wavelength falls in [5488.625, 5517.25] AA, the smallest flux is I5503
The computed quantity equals 6.918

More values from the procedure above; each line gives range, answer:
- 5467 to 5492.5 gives 7.336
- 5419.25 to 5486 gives 6.722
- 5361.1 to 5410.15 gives 6.361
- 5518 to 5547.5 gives 7.343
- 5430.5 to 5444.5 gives 6.742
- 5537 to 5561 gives 8.314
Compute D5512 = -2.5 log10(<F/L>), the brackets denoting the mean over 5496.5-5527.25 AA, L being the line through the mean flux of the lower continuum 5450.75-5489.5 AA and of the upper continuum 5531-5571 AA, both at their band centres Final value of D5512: 0.022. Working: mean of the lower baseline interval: 7.93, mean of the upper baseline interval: 8.61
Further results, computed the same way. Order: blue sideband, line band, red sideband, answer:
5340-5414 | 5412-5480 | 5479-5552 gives 0.03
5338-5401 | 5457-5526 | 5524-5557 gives 0.04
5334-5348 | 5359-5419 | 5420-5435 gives -0.02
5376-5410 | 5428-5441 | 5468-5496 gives 0.08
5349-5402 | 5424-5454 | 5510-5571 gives 0.06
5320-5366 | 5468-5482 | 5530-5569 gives 0.05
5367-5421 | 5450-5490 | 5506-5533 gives 0.00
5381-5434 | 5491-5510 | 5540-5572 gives -0.01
